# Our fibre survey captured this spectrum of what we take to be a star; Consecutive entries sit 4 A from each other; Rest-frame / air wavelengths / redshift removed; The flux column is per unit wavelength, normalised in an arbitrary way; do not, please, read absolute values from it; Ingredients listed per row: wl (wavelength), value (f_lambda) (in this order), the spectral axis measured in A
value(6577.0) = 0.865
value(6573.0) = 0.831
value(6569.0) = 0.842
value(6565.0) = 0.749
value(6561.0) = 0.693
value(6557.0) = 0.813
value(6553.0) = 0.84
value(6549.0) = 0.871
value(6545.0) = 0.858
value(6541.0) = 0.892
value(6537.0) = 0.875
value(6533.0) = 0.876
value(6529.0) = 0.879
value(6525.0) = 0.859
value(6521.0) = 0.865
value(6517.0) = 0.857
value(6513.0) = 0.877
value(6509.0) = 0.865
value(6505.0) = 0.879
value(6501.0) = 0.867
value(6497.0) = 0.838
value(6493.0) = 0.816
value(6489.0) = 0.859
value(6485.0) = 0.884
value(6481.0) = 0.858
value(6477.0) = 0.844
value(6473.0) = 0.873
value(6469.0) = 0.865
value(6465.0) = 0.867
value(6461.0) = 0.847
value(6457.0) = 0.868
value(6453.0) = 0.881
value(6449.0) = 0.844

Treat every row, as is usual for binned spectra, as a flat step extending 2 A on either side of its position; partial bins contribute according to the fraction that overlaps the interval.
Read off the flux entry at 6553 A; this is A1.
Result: 0.84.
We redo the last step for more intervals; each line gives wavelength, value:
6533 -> 0.876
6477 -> 0.844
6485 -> 0.884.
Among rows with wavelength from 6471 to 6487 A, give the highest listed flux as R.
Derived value 0.884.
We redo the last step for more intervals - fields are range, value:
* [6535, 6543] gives 0.892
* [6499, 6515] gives 0.879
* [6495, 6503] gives 0.867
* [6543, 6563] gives 0.871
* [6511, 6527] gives 0.877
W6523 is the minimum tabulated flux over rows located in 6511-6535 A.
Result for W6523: 0.857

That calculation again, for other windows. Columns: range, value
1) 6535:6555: 0.84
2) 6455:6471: 0.847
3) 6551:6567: 0.693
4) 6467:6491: 0.844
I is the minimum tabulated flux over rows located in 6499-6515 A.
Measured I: 0.865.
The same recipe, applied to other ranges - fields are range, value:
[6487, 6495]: 0.816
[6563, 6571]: 0.749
